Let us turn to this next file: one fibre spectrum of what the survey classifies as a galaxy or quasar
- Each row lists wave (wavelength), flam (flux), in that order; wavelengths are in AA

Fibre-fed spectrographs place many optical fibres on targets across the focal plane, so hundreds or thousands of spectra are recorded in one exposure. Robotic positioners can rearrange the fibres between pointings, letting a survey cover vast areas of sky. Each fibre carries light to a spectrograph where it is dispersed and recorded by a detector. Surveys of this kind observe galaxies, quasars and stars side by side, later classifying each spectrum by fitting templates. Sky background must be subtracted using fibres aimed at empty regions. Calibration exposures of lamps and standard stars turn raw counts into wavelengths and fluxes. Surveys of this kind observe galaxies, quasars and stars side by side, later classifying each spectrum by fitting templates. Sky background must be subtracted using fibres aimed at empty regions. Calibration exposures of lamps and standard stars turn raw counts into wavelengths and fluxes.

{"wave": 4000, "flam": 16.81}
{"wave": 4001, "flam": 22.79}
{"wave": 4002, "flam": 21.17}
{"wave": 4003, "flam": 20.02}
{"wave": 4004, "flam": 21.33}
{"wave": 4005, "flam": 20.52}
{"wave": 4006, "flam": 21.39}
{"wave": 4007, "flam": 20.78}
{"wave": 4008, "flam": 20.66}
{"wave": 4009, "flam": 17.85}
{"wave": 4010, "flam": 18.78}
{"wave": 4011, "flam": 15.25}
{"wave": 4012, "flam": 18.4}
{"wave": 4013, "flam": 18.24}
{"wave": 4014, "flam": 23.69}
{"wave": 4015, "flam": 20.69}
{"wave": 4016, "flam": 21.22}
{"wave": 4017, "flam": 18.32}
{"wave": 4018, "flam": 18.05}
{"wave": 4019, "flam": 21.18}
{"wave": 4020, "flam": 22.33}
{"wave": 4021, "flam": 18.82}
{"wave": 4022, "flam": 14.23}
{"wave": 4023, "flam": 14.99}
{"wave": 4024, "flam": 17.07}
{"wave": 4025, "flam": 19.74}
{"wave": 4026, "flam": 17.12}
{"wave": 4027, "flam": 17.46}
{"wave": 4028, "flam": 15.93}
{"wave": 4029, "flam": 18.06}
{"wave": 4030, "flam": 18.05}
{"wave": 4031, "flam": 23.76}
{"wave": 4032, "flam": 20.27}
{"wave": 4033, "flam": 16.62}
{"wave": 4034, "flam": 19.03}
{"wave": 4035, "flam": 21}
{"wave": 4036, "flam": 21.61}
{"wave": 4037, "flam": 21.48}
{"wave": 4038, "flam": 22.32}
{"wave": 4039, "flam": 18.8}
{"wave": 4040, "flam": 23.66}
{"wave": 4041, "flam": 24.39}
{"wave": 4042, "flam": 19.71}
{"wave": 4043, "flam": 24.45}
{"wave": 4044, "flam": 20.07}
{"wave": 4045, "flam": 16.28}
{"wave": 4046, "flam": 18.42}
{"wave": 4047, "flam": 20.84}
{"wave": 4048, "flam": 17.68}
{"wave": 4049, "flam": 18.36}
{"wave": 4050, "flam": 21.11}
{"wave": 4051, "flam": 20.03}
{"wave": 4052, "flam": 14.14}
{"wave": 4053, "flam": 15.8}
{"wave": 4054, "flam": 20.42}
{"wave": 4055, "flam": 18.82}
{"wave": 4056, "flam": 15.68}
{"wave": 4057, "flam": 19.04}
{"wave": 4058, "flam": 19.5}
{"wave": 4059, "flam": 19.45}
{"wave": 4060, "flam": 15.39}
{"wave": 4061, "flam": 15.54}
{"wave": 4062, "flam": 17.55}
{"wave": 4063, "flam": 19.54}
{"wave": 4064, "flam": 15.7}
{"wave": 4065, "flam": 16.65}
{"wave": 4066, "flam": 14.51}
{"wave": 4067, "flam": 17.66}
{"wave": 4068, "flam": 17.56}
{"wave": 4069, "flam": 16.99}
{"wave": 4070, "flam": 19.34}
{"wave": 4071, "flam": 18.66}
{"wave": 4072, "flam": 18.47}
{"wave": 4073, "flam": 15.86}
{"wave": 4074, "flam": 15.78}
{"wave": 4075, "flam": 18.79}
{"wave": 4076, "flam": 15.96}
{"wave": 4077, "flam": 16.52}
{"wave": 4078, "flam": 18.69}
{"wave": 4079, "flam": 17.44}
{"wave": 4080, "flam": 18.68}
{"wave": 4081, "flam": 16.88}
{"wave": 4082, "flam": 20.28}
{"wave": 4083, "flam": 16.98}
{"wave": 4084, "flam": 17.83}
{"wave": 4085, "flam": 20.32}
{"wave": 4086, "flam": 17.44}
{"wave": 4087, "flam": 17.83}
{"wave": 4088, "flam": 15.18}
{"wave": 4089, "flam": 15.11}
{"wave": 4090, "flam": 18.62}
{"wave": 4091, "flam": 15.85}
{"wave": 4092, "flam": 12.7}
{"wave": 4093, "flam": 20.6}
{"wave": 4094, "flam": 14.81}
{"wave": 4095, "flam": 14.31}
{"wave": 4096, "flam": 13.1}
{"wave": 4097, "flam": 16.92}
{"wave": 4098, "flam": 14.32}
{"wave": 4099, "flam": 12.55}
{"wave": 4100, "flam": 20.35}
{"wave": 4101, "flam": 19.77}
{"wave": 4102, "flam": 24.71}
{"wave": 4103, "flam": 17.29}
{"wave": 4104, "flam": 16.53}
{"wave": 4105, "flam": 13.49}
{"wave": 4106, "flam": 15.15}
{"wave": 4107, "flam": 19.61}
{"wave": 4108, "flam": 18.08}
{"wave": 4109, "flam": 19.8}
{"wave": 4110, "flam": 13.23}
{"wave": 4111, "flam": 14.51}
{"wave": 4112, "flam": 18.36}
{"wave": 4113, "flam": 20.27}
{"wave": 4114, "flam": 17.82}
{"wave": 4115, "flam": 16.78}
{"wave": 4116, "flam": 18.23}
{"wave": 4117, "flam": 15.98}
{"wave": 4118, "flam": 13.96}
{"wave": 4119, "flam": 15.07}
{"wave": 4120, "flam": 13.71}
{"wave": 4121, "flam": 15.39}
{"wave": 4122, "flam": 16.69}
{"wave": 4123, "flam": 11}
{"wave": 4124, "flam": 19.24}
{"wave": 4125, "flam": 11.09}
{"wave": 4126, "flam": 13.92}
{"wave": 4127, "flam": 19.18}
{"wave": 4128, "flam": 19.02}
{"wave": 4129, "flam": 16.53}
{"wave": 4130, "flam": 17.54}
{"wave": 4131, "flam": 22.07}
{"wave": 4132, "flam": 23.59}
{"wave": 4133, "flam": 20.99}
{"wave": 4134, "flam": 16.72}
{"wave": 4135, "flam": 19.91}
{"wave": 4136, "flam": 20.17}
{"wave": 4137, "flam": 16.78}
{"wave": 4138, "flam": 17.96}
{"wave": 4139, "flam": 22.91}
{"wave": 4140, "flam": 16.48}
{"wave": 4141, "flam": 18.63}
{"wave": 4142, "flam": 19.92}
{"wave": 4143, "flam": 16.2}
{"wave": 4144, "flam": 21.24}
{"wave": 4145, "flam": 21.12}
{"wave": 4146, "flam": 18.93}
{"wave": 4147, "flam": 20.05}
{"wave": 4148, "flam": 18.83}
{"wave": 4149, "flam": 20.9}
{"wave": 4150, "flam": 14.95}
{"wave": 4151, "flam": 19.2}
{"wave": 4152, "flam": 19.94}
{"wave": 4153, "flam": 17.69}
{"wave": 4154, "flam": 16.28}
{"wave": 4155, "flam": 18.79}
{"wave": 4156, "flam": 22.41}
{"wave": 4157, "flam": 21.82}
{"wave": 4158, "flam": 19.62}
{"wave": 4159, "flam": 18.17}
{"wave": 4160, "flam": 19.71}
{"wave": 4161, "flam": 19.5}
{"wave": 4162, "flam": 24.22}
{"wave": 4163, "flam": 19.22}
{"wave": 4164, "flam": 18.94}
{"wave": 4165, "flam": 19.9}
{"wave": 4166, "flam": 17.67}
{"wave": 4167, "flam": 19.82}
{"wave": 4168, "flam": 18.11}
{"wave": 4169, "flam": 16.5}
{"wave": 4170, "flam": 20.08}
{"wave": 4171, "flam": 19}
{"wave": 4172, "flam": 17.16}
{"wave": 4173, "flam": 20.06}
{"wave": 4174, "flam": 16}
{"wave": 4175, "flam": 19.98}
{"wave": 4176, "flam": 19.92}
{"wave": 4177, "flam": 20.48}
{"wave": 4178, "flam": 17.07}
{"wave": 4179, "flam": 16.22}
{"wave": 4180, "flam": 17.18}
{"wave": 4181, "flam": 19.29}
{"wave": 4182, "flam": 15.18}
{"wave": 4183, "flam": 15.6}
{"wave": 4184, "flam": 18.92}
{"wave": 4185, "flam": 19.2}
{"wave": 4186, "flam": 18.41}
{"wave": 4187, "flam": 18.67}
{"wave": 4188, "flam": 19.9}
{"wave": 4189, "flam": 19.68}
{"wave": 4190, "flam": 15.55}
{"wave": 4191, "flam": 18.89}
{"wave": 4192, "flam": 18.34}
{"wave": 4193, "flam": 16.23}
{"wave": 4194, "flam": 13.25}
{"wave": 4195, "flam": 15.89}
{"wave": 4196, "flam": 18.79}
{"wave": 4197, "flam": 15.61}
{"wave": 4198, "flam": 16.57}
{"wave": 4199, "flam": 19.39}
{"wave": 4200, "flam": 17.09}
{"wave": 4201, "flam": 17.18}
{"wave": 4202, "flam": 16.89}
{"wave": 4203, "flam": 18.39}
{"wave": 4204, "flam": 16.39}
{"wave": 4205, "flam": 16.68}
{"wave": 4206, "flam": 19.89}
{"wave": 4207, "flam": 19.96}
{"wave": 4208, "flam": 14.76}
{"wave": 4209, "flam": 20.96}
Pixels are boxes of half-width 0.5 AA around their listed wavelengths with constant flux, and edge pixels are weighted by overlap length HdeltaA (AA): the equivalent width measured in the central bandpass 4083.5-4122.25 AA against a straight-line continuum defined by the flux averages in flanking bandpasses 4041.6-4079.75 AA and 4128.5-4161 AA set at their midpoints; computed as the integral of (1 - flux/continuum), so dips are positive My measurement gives 3.9 AA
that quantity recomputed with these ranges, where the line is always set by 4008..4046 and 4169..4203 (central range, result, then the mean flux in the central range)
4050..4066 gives 1.3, 17.6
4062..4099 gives 3.8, 16.9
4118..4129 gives 1.8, 15.4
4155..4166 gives -1.3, 20.2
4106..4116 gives 0.6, 17.5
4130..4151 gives -1.3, 19.4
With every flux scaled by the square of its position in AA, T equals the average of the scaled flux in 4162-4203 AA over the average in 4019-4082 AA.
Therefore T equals 1.04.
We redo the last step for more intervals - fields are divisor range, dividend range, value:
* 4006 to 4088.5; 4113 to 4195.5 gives 1.03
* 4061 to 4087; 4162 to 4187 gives 1.10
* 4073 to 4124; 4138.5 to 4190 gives 1.16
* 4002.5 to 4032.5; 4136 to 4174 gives 1.07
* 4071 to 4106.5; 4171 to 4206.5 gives 1.09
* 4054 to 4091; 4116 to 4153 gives 1.06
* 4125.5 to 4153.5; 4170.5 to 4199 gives 0.96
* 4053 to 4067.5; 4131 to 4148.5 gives 1.16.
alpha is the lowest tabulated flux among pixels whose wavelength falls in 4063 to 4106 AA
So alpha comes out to 12.55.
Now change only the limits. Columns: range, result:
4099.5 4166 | 11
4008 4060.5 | 14.14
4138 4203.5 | 13.25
